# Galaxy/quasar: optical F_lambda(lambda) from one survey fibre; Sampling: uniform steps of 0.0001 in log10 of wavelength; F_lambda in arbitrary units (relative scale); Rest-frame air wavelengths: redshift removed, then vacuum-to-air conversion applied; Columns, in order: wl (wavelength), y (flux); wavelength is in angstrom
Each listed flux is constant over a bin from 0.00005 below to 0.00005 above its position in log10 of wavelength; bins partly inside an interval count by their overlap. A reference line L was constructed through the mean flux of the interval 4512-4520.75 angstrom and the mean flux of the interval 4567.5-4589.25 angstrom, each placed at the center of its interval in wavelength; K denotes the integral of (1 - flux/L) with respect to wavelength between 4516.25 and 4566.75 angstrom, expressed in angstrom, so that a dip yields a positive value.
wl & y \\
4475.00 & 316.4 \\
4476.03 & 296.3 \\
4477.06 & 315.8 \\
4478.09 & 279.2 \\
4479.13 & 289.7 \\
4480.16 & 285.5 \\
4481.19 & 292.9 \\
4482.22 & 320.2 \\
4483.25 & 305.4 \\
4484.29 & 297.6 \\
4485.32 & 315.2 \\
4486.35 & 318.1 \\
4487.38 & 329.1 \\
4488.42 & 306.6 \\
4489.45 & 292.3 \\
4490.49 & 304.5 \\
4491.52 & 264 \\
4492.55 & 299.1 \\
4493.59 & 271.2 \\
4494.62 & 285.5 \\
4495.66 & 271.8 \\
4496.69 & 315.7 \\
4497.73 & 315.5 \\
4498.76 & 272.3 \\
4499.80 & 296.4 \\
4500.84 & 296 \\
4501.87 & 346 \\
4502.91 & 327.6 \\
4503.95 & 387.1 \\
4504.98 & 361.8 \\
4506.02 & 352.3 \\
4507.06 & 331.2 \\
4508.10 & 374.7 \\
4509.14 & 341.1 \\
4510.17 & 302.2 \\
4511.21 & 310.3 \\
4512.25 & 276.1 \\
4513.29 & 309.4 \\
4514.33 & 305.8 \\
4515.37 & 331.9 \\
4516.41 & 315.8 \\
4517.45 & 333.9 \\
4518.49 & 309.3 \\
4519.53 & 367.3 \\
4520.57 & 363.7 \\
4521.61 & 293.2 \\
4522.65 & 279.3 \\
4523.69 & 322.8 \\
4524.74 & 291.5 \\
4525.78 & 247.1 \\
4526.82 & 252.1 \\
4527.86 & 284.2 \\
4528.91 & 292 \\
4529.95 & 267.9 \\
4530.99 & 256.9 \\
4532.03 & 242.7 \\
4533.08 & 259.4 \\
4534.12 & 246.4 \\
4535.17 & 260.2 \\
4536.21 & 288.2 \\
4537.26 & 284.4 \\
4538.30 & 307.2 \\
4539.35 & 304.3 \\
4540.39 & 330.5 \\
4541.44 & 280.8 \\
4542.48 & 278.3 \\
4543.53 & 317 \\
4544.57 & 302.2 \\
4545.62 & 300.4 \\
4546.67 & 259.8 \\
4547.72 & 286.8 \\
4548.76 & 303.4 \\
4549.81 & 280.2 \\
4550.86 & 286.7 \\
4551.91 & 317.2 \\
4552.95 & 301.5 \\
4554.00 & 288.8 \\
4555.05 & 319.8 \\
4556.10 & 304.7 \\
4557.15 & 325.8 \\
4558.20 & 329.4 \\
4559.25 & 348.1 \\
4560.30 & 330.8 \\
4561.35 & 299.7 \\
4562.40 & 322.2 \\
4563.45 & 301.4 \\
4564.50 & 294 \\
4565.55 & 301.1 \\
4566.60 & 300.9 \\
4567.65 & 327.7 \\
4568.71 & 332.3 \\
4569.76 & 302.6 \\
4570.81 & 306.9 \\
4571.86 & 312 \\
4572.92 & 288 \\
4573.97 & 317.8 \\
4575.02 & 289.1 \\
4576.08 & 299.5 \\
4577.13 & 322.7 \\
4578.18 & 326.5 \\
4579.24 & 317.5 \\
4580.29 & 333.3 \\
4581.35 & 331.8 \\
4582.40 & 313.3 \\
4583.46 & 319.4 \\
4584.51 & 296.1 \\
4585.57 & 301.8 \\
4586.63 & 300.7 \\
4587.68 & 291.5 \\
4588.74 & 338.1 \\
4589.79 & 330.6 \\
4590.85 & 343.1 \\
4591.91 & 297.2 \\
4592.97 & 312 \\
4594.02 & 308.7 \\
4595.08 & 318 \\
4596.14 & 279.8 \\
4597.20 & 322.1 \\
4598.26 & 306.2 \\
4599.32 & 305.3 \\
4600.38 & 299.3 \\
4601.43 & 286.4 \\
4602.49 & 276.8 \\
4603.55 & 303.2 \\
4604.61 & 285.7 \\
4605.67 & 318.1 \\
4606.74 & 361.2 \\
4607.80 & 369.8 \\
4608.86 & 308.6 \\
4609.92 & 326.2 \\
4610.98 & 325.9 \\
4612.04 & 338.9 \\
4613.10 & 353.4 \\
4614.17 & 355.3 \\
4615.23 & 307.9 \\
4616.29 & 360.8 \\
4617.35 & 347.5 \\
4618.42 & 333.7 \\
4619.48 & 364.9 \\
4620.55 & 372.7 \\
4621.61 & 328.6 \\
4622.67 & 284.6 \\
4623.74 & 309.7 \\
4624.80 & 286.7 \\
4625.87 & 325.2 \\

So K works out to 3.4 angstrom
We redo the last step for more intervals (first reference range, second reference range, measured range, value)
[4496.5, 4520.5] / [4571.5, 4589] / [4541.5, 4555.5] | 1.0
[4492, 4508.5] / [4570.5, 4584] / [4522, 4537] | 2.2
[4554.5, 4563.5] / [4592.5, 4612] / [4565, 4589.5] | 0.4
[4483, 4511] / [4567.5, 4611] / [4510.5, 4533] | 1.2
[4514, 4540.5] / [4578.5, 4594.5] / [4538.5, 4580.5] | -0.2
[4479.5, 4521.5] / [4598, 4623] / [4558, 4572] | 0.3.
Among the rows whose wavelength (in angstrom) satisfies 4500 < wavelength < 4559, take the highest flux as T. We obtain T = 387.1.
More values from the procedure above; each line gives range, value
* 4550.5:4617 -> 369.8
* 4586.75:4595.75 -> 343.1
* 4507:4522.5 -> 374.7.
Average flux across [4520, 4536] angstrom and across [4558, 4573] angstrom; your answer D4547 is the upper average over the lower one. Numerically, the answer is 1.1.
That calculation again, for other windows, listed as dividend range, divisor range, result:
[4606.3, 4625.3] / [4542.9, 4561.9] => 1.10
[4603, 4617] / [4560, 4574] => 1.07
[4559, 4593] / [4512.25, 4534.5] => 1.07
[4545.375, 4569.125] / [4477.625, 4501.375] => 1.03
